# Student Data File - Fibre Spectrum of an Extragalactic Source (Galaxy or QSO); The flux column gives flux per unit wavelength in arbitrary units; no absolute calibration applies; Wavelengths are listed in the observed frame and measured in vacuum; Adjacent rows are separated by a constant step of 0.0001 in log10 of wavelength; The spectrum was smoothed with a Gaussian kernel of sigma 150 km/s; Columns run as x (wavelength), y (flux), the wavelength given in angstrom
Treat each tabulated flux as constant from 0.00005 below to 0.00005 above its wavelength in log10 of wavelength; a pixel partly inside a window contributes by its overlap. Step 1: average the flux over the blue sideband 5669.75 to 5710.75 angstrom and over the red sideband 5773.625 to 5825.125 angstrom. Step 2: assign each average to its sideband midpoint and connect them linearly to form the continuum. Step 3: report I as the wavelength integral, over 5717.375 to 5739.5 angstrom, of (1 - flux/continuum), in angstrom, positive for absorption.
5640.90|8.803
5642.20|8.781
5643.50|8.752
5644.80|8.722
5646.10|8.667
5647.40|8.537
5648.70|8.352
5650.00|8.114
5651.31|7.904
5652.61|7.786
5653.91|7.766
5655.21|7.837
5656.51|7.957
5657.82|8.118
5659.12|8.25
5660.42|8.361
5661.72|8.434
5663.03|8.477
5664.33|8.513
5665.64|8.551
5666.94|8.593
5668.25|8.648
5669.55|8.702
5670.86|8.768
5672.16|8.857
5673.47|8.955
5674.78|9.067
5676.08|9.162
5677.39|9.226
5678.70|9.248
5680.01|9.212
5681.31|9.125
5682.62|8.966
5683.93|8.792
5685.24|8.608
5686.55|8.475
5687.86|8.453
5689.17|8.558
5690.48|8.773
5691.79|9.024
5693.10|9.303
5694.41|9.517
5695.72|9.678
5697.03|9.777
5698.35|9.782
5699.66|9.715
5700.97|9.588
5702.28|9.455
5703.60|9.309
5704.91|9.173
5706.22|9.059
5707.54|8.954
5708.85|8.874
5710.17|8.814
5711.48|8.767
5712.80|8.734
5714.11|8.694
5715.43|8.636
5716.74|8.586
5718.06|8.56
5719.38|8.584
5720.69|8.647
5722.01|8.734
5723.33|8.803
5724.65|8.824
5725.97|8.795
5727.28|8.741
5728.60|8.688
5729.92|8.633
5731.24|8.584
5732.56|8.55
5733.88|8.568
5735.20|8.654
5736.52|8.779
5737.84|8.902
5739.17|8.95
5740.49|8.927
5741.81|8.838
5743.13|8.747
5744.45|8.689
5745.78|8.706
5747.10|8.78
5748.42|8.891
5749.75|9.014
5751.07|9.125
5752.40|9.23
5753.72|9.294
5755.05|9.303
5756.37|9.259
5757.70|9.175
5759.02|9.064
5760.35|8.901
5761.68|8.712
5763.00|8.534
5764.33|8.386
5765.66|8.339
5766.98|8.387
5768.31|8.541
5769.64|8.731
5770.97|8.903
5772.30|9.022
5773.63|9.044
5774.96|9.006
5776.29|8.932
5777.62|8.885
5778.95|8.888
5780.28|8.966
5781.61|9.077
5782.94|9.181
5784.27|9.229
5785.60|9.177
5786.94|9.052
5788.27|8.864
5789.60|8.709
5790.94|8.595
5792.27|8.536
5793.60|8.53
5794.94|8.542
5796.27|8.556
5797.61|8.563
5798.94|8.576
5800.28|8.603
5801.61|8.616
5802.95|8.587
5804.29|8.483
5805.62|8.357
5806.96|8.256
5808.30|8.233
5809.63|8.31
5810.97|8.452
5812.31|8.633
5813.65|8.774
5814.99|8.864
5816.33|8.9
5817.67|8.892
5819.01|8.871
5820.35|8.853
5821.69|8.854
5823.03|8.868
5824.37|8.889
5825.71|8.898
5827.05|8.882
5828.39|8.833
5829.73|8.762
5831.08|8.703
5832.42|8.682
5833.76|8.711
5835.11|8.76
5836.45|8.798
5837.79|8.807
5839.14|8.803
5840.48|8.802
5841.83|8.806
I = 0.68 angstrom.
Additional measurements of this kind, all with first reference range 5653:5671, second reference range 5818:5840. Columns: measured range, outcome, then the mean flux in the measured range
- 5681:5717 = -2.6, 9.05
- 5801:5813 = 0.4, 8.43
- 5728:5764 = -1.2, 8.87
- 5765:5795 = -0.6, 8.84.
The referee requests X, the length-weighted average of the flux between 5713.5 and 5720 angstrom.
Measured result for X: 8.61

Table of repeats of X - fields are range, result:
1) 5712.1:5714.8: 8.7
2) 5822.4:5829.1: 8.88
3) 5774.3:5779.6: 8.93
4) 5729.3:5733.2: 8.59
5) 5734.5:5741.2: 8.84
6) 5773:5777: 8.99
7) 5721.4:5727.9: 8.78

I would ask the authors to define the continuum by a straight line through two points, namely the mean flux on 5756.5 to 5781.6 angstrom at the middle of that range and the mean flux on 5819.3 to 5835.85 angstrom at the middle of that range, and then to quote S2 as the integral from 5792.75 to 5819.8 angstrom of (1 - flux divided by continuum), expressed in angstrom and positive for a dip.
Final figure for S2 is 0.71 angstrom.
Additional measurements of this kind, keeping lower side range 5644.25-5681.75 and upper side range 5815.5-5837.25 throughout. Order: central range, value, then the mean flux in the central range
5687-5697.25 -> -0.6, 9.1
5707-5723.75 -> -0.2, 8.72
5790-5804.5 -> 0.3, 8.56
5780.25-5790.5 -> -0.3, 9.02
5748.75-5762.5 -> -0.6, 9.09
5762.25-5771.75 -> 0.2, 8.56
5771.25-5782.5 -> -0.3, 8.98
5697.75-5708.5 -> -0.9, 9.37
